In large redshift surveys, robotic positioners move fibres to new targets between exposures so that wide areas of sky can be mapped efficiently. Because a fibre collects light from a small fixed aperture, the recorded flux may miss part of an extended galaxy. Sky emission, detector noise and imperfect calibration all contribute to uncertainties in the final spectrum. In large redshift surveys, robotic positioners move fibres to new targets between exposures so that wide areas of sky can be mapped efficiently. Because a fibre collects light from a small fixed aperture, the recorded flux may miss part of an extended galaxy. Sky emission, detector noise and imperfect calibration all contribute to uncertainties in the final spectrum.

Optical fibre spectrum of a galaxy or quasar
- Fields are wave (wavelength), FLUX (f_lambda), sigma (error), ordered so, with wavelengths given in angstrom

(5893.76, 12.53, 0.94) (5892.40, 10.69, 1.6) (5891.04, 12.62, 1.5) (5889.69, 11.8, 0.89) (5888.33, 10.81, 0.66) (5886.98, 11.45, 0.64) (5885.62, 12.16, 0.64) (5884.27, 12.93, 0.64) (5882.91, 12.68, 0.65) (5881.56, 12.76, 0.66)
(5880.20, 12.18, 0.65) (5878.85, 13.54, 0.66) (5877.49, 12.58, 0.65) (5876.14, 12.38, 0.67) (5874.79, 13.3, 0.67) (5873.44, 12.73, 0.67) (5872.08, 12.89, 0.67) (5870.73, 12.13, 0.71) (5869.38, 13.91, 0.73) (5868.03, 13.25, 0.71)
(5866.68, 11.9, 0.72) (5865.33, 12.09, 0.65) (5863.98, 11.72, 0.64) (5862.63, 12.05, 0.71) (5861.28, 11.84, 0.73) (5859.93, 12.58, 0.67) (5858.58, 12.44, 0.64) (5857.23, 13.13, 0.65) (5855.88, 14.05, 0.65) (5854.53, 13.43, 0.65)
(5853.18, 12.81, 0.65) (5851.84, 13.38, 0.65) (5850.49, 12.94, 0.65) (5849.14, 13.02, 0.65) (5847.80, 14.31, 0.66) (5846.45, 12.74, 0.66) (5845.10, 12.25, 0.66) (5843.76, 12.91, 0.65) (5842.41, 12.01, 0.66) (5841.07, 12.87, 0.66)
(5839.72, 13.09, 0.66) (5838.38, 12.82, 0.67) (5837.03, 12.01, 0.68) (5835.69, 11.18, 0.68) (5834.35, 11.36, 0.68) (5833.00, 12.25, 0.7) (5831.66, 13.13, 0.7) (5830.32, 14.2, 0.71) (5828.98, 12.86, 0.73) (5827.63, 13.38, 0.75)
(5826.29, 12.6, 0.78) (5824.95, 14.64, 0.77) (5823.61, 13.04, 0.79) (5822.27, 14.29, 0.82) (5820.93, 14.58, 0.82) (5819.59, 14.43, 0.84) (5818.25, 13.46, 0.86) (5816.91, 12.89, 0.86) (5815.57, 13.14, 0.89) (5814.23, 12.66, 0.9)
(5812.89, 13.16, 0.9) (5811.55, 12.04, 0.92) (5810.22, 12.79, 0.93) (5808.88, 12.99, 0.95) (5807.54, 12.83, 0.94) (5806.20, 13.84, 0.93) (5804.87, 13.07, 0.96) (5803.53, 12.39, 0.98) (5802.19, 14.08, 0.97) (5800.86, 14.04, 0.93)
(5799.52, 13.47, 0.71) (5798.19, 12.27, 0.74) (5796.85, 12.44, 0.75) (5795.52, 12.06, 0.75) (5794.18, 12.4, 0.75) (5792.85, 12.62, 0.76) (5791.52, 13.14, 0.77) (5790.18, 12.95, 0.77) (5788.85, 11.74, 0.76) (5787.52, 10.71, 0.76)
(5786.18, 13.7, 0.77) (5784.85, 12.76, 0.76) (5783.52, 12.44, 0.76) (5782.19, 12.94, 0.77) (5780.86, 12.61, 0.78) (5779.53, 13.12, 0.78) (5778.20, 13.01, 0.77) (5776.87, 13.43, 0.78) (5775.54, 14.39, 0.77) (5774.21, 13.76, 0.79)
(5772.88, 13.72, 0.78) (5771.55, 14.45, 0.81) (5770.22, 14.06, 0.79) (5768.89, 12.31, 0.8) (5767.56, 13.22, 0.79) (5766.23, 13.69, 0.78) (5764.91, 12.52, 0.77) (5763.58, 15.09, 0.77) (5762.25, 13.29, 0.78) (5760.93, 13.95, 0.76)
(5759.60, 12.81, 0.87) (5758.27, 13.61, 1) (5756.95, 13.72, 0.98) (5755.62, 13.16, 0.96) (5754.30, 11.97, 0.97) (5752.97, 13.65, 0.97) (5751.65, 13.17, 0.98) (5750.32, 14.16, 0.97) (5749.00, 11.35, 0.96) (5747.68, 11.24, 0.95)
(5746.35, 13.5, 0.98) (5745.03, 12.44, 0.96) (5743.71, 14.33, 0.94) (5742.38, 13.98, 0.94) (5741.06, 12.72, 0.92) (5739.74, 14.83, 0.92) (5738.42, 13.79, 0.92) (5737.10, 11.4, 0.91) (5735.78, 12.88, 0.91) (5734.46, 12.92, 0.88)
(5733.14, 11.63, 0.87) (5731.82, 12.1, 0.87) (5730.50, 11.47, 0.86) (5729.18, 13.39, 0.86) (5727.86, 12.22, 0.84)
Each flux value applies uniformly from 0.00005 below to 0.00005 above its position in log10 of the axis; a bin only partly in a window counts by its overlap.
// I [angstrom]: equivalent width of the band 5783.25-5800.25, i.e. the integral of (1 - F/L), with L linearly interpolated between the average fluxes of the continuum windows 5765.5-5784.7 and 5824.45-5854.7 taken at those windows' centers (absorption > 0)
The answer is 0.9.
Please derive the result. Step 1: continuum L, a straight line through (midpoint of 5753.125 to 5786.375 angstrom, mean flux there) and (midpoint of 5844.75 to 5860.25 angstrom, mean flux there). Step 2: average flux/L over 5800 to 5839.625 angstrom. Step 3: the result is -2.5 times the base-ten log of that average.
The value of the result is 0.01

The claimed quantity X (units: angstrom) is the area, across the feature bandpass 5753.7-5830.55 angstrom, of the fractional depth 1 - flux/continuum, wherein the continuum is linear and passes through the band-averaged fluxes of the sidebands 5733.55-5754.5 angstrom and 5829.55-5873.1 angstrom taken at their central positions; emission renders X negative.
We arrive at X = -1.8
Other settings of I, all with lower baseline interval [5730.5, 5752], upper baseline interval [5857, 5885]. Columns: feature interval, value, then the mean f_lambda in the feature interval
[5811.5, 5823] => -0.7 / 13.5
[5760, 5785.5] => -1.2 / 13.4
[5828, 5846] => 0.2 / 12.5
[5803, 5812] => -0.1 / 12.9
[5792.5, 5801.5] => 0.0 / 12.8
